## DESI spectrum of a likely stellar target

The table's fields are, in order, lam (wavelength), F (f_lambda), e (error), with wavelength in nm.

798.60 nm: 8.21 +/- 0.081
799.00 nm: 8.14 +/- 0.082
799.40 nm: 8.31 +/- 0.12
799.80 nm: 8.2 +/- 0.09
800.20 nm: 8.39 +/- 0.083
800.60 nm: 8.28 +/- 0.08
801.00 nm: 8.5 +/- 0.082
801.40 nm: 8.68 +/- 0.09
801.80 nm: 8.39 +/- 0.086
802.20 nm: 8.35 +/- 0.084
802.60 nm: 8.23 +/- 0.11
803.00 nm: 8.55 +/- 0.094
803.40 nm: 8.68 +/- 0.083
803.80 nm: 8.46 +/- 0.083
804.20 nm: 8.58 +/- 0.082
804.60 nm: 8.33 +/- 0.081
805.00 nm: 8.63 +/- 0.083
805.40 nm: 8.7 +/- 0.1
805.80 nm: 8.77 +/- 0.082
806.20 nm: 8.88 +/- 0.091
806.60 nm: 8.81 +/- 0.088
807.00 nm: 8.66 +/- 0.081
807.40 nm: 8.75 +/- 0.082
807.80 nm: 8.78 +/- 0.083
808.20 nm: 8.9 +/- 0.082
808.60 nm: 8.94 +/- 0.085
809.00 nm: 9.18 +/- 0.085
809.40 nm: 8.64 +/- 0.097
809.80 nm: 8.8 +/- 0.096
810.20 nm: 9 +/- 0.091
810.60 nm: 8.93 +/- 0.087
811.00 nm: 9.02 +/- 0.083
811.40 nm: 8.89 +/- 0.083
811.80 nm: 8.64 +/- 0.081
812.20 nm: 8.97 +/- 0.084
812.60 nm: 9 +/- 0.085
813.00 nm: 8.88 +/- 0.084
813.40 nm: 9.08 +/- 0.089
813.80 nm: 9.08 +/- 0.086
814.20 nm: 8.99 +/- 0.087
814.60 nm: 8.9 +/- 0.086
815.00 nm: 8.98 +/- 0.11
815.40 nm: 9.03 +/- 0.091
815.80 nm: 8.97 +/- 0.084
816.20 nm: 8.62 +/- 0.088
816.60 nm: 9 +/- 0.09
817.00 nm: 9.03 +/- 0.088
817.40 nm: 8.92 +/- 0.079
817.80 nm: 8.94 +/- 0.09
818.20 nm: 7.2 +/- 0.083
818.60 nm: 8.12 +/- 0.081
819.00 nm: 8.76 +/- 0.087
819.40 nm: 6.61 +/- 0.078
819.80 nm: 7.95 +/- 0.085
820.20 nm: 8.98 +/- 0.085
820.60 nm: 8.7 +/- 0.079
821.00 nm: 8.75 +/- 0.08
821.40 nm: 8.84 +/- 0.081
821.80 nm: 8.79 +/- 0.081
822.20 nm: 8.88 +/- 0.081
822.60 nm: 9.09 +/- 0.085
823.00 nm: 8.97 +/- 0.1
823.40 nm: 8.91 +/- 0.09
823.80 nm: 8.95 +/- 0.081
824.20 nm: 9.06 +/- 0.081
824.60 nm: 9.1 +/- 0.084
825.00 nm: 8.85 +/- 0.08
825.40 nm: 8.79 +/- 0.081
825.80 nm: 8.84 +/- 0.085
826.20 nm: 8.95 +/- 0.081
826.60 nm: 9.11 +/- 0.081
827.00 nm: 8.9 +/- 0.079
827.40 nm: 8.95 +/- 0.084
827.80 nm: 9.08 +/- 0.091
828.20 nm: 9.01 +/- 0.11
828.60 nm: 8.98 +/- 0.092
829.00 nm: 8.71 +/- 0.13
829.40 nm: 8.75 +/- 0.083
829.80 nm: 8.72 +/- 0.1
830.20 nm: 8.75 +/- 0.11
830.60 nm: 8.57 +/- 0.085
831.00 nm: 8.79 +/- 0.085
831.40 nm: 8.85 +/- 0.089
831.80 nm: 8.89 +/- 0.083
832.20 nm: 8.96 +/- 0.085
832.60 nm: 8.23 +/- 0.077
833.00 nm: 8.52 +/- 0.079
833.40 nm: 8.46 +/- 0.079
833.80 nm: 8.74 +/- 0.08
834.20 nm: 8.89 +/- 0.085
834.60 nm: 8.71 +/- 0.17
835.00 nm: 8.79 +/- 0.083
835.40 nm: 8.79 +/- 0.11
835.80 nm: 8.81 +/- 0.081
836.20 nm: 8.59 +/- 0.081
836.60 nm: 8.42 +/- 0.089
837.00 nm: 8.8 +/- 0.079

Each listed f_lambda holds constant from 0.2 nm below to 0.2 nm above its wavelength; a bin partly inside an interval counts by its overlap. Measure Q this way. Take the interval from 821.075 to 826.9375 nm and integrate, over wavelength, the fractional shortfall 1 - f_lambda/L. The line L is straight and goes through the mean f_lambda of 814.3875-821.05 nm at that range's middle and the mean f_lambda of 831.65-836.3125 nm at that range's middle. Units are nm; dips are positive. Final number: -0.22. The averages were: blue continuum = 8.55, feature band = 8.93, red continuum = 8.7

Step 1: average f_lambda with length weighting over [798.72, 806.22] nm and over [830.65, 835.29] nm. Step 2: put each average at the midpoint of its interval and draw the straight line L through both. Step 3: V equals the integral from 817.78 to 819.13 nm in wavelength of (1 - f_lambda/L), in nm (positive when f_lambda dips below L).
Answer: 0.071 nm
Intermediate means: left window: 8.46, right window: 8.71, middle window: 8.14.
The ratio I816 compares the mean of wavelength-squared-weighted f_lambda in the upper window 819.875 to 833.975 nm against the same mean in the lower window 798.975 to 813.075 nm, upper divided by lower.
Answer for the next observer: 1.07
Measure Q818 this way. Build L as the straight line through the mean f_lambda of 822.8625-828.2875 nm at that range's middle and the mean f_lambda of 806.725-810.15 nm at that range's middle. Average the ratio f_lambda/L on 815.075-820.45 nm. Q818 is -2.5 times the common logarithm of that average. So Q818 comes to 0.05 mag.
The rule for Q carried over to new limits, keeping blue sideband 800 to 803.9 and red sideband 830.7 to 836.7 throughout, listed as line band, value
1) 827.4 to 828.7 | -0.05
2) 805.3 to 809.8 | -0.17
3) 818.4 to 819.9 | 0.13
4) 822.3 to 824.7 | -0.11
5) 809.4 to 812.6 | -0.14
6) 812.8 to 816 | -0.17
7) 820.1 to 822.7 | -0.07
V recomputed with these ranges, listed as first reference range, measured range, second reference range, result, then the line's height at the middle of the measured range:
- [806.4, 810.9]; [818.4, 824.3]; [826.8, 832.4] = 0.16 nm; 8.85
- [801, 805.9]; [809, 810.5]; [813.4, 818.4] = -0.03 nm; 8.67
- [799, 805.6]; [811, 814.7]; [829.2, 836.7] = -0.18 nm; 8.53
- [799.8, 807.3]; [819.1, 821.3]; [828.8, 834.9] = 0.10 nm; 8.64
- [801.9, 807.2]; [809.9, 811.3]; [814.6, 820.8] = -0.07 nm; 8.56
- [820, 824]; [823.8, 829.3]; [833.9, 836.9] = -0.07 nm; 8.83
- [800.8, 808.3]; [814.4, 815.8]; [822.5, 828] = -0.03 nm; 8.79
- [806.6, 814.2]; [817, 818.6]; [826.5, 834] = 0.08 nm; 8.85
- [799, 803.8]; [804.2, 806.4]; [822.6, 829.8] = -0.04 nm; 8.49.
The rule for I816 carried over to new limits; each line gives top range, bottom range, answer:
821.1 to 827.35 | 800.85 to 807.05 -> 1.10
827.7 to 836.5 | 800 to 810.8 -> 1.08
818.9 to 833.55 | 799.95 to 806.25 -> 1.09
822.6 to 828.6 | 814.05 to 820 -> 1.07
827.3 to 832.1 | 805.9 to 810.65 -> 1.05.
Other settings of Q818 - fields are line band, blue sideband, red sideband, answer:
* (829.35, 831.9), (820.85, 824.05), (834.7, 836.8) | 0.00 mag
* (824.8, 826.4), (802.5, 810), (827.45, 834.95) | -0.01 mag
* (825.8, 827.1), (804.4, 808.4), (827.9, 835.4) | -0.03 mag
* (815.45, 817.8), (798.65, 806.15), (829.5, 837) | -0.04 mag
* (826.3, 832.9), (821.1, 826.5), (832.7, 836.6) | 0.00 mag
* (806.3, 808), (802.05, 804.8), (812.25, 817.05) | -0.02 mag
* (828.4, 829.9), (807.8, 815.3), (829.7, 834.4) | -0.01 mag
